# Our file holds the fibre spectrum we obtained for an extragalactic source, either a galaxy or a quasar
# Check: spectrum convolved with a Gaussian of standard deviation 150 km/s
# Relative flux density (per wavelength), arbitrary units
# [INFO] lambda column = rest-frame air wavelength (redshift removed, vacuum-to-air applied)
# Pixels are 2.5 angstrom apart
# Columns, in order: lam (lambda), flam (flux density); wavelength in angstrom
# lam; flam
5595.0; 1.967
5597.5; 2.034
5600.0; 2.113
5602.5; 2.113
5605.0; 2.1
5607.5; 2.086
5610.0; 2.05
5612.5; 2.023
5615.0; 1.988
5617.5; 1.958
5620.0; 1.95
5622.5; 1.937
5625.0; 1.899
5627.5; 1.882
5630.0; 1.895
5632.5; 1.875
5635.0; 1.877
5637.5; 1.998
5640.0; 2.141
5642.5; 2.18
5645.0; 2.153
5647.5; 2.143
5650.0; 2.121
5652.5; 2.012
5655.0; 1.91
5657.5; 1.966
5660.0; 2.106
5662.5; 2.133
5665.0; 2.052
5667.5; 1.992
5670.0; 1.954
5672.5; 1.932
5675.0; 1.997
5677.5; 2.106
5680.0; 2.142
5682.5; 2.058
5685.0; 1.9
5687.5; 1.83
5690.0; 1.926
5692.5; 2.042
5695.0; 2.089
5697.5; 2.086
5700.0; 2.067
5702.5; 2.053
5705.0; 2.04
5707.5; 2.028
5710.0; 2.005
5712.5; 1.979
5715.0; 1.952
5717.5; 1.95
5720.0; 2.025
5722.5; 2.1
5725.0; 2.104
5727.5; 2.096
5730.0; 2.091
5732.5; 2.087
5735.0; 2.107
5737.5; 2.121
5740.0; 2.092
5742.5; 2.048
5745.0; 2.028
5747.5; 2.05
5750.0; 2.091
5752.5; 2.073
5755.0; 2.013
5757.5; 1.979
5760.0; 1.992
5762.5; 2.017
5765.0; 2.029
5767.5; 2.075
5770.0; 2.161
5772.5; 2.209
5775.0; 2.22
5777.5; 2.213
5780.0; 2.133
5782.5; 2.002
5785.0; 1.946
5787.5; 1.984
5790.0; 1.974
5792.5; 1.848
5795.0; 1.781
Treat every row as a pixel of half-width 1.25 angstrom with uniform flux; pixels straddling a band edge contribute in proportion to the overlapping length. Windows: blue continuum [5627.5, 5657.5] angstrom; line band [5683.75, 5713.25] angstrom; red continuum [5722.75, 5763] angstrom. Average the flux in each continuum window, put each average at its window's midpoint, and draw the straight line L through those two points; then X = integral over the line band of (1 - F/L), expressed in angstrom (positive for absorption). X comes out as 0.6 angstrom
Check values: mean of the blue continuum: 2.02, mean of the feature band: 2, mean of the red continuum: 2.06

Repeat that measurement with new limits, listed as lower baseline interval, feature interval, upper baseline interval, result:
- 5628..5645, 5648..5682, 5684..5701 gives -0.7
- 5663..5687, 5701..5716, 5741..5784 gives 0.2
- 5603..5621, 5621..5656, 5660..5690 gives 0.3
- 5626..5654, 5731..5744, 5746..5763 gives -0.4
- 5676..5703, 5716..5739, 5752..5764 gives -0.6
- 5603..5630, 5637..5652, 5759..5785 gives -0.9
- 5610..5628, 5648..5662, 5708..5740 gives -0.3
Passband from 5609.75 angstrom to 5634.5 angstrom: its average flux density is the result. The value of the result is 1.94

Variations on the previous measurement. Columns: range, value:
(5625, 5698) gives 2.01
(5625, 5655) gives 2.02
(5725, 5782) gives 2.09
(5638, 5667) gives 2.08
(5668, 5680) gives 2.01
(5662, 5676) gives 2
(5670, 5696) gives 2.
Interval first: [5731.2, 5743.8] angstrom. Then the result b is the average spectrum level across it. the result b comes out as 2.09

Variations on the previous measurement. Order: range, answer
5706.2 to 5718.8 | 1.98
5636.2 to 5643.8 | 2.11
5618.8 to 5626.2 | 1.93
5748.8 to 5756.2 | 2.06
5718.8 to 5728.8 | 2.08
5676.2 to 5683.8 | 2.1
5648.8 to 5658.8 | 2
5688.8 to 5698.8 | 2.04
